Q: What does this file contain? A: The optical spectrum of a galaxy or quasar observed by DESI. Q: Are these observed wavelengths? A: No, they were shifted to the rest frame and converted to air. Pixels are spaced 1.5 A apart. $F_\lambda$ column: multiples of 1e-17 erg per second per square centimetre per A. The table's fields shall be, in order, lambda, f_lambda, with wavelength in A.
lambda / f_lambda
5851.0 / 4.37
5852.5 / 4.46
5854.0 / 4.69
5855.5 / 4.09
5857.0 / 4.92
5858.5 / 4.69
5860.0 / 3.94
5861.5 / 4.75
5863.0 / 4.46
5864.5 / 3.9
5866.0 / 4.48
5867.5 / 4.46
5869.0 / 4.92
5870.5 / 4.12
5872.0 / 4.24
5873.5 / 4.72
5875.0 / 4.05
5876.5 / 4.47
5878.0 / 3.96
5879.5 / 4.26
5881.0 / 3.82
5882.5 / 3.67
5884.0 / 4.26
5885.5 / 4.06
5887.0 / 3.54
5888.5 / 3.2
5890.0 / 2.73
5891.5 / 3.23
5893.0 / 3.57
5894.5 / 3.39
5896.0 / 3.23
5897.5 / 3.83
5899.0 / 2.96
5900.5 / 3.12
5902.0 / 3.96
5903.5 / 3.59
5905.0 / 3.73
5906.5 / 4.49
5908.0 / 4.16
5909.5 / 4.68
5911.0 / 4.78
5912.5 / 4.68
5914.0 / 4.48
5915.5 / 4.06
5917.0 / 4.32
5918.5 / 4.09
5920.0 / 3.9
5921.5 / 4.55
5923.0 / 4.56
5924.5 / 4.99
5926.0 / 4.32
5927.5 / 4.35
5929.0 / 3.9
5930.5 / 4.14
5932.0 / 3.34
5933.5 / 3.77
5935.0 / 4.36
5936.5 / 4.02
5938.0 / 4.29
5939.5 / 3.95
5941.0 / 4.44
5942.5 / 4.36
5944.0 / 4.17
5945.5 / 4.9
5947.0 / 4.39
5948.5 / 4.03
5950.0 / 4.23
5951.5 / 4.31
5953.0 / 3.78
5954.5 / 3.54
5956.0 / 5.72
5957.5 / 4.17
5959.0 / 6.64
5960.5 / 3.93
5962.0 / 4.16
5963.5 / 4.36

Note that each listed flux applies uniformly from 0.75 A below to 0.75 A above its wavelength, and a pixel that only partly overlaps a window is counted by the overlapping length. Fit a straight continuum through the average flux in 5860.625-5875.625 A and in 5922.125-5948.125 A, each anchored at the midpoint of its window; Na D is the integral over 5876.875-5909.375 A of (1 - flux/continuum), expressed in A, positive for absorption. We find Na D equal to 4.97 A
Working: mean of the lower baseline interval 4.41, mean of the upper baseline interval 4.25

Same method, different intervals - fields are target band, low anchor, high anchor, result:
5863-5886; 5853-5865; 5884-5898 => -1.6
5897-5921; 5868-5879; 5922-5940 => 1.0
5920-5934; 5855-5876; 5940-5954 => 0.3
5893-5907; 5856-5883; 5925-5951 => 2.3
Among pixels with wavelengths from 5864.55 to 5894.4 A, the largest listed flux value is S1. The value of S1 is 4.92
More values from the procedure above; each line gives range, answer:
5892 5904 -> 3.96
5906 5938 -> 4.99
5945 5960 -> 6.64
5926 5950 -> 4.9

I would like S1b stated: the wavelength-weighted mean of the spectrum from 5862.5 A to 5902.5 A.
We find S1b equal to 3.87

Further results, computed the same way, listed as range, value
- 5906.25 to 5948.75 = 4.29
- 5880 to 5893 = 3.58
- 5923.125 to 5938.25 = 4.16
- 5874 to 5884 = 4.07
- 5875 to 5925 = 3.95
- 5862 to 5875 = 4.4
